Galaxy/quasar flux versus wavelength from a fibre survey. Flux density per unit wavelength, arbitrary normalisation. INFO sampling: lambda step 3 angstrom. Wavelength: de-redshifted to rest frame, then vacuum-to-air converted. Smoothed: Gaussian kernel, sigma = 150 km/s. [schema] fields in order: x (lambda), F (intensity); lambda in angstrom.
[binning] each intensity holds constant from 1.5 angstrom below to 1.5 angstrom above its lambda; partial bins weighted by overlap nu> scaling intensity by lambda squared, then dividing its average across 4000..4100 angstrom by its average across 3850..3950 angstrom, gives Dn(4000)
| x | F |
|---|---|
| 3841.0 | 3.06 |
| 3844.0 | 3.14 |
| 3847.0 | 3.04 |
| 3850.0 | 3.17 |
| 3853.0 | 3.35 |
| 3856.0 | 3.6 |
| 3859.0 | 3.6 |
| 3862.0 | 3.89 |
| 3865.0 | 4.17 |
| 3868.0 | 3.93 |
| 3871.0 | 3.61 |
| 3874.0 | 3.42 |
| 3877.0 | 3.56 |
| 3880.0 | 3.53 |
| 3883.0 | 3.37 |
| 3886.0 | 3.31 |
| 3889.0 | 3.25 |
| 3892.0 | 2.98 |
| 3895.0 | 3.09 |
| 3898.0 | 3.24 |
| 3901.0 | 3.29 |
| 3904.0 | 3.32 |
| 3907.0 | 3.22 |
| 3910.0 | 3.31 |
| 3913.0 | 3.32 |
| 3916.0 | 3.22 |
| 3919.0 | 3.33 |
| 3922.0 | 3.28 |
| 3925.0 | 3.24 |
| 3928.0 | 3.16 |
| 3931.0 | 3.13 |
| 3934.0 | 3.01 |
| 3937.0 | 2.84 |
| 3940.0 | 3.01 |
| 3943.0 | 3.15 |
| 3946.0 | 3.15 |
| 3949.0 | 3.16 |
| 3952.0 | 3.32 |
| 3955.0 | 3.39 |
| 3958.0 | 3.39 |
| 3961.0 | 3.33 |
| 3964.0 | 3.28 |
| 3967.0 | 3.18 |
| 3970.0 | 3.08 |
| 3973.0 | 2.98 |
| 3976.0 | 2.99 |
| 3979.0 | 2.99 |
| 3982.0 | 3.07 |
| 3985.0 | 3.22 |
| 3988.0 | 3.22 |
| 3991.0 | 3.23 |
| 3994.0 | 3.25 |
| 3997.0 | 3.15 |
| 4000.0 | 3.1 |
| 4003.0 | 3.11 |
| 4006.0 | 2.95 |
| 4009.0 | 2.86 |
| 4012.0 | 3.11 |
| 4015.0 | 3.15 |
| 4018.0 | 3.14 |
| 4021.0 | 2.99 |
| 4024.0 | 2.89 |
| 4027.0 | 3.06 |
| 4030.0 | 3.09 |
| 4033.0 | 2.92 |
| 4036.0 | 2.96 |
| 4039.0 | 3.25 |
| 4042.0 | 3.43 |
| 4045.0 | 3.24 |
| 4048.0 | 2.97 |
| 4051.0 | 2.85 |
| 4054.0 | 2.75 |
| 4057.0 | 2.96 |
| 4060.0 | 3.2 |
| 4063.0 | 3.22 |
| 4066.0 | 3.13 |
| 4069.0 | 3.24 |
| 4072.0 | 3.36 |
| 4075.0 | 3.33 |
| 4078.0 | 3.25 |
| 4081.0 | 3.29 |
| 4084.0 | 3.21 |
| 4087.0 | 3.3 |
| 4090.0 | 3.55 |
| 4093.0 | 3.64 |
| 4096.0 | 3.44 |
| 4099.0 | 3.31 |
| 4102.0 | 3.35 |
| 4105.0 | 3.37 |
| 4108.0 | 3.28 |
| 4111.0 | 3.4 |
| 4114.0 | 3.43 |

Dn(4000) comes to 1.02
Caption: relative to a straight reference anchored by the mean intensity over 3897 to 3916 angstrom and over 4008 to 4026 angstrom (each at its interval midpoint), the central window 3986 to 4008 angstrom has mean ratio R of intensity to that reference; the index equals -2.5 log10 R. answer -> -0.02 mag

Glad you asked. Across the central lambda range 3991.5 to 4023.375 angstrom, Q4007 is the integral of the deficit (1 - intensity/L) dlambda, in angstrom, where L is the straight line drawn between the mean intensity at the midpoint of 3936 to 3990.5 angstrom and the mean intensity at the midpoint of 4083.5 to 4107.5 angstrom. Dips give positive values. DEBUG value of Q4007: 1.5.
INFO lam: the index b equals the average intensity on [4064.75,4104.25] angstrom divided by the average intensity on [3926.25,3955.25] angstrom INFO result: 1.07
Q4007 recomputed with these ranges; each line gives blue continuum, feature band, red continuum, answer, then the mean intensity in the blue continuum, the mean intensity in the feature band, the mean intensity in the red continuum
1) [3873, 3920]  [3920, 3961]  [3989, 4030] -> 0.40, 3.3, 3.18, 3.08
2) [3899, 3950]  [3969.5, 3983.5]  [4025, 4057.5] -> 0.47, 3.19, 3.02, 3.04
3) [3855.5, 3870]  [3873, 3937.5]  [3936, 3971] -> 5.28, 3.85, 3.25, 3.2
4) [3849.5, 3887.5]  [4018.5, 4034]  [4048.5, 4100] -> 1.46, 3.59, 3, 3.23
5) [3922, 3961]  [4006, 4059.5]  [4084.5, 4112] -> 4.32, 3.17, 3.04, 3.4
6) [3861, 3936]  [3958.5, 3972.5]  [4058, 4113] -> 0.56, 3.36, 3.21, 3.32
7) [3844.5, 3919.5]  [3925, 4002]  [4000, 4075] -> 1.92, 3.4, 3.15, 3.08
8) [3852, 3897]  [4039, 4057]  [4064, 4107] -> 1.67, 3.51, 3.06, 3.34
